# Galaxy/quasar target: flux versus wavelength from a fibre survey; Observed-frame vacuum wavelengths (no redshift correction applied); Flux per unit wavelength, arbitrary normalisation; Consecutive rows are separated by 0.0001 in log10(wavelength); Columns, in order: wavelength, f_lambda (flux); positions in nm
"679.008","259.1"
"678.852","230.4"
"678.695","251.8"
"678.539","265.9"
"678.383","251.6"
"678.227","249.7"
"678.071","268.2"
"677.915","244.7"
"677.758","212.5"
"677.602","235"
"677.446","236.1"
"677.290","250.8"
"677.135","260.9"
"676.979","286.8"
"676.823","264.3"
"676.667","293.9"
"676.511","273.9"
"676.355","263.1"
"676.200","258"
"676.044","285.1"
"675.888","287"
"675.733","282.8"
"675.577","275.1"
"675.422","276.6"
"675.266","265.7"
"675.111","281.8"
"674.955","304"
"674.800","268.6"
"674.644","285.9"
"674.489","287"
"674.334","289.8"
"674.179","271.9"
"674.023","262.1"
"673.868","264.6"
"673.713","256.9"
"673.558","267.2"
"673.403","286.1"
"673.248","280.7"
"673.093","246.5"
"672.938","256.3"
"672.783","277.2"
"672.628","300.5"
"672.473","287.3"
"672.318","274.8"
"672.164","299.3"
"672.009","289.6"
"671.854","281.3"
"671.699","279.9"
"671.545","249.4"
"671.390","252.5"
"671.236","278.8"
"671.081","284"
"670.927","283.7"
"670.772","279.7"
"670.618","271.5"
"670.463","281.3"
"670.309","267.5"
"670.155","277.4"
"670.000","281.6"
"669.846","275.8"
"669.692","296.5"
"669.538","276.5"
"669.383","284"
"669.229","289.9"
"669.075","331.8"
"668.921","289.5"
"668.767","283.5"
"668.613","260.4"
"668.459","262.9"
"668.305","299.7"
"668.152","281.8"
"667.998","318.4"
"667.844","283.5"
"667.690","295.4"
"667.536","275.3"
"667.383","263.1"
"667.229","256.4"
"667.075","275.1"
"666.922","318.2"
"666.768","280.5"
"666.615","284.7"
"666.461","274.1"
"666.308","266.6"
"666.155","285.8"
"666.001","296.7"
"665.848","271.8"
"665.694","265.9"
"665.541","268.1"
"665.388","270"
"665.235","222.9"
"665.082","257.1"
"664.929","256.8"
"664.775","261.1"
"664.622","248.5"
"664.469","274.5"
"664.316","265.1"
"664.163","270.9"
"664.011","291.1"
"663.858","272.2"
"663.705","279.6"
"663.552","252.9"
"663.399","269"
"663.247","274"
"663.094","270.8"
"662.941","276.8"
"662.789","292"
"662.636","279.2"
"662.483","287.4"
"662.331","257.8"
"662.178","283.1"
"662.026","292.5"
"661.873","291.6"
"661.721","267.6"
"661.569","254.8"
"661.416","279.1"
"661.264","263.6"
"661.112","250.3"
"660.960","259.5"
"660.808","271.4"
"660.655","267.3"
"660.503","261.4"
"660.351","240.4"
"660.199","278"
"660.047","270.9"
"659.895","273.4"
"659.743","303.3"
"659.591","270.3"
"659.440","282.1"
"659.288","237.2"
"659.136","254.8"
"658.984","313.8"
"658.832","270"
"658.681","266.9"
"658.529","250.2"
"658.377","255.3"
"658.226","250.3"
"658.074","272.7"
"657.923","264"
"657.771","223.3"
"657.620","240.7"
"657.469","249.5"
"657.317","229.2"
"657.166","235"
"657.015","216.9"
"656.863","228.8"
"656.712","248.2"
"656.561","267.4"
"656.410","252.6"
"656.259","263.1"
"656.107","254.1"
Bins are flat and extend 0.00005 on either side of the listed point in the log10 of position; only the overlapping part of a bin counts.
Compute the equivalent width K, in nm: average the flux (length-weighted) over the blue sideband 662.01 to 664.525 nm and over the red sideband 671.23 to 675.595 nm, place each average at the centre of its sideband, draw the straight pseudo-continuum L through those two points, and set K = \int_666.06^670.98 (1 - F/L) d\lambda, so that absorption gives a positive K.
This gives -0.13 nm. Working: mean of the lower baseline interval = 275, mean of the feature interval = 283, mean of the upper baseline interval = 276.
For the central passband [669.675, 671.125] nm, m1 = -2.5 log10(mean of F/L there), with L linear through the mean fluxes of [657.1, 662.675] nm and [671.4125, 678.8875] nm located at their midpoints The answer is -0.045 mag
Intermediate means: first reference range 265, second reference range 269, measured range 279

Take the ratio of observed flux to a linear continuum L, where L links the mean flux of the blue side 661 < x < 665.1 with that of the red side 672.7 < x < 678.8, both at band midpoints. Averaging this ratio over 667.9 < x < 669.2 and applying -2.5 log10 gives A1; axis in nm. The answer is -0.08 mag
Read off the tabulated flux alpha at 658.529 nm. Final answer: 250.2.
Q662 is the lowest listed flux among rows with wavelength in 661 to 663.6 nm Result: 250.3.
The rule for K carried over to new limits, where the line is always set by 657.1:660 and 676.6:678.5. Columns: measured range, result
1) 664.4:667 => -0.127 nm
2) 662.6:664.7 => -0.111 nm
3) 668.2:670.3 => -0.226 nm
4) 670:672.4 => -0.191 nm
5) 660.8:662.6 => -0.086 nm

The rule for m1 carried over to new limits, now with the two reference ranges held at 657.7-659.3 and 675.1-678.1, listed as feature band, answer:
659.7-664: -0.043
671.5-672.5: -0.069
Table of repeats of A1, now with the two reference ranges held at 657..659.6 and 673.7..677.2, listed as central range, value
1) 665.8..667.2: -0.07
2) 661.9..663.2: -0.08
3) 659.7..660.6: -0.05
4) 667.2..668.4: -0.07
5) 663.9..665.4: 0.00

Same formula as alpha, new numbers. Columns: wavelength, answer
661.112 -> 250.3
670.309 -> 267.5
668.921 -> 289.5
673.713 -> 256.9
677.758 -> 212.5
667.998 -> 318.4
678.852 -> 230.4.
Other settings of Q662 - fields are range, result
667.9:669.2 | 260.4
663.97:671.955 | 222.9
